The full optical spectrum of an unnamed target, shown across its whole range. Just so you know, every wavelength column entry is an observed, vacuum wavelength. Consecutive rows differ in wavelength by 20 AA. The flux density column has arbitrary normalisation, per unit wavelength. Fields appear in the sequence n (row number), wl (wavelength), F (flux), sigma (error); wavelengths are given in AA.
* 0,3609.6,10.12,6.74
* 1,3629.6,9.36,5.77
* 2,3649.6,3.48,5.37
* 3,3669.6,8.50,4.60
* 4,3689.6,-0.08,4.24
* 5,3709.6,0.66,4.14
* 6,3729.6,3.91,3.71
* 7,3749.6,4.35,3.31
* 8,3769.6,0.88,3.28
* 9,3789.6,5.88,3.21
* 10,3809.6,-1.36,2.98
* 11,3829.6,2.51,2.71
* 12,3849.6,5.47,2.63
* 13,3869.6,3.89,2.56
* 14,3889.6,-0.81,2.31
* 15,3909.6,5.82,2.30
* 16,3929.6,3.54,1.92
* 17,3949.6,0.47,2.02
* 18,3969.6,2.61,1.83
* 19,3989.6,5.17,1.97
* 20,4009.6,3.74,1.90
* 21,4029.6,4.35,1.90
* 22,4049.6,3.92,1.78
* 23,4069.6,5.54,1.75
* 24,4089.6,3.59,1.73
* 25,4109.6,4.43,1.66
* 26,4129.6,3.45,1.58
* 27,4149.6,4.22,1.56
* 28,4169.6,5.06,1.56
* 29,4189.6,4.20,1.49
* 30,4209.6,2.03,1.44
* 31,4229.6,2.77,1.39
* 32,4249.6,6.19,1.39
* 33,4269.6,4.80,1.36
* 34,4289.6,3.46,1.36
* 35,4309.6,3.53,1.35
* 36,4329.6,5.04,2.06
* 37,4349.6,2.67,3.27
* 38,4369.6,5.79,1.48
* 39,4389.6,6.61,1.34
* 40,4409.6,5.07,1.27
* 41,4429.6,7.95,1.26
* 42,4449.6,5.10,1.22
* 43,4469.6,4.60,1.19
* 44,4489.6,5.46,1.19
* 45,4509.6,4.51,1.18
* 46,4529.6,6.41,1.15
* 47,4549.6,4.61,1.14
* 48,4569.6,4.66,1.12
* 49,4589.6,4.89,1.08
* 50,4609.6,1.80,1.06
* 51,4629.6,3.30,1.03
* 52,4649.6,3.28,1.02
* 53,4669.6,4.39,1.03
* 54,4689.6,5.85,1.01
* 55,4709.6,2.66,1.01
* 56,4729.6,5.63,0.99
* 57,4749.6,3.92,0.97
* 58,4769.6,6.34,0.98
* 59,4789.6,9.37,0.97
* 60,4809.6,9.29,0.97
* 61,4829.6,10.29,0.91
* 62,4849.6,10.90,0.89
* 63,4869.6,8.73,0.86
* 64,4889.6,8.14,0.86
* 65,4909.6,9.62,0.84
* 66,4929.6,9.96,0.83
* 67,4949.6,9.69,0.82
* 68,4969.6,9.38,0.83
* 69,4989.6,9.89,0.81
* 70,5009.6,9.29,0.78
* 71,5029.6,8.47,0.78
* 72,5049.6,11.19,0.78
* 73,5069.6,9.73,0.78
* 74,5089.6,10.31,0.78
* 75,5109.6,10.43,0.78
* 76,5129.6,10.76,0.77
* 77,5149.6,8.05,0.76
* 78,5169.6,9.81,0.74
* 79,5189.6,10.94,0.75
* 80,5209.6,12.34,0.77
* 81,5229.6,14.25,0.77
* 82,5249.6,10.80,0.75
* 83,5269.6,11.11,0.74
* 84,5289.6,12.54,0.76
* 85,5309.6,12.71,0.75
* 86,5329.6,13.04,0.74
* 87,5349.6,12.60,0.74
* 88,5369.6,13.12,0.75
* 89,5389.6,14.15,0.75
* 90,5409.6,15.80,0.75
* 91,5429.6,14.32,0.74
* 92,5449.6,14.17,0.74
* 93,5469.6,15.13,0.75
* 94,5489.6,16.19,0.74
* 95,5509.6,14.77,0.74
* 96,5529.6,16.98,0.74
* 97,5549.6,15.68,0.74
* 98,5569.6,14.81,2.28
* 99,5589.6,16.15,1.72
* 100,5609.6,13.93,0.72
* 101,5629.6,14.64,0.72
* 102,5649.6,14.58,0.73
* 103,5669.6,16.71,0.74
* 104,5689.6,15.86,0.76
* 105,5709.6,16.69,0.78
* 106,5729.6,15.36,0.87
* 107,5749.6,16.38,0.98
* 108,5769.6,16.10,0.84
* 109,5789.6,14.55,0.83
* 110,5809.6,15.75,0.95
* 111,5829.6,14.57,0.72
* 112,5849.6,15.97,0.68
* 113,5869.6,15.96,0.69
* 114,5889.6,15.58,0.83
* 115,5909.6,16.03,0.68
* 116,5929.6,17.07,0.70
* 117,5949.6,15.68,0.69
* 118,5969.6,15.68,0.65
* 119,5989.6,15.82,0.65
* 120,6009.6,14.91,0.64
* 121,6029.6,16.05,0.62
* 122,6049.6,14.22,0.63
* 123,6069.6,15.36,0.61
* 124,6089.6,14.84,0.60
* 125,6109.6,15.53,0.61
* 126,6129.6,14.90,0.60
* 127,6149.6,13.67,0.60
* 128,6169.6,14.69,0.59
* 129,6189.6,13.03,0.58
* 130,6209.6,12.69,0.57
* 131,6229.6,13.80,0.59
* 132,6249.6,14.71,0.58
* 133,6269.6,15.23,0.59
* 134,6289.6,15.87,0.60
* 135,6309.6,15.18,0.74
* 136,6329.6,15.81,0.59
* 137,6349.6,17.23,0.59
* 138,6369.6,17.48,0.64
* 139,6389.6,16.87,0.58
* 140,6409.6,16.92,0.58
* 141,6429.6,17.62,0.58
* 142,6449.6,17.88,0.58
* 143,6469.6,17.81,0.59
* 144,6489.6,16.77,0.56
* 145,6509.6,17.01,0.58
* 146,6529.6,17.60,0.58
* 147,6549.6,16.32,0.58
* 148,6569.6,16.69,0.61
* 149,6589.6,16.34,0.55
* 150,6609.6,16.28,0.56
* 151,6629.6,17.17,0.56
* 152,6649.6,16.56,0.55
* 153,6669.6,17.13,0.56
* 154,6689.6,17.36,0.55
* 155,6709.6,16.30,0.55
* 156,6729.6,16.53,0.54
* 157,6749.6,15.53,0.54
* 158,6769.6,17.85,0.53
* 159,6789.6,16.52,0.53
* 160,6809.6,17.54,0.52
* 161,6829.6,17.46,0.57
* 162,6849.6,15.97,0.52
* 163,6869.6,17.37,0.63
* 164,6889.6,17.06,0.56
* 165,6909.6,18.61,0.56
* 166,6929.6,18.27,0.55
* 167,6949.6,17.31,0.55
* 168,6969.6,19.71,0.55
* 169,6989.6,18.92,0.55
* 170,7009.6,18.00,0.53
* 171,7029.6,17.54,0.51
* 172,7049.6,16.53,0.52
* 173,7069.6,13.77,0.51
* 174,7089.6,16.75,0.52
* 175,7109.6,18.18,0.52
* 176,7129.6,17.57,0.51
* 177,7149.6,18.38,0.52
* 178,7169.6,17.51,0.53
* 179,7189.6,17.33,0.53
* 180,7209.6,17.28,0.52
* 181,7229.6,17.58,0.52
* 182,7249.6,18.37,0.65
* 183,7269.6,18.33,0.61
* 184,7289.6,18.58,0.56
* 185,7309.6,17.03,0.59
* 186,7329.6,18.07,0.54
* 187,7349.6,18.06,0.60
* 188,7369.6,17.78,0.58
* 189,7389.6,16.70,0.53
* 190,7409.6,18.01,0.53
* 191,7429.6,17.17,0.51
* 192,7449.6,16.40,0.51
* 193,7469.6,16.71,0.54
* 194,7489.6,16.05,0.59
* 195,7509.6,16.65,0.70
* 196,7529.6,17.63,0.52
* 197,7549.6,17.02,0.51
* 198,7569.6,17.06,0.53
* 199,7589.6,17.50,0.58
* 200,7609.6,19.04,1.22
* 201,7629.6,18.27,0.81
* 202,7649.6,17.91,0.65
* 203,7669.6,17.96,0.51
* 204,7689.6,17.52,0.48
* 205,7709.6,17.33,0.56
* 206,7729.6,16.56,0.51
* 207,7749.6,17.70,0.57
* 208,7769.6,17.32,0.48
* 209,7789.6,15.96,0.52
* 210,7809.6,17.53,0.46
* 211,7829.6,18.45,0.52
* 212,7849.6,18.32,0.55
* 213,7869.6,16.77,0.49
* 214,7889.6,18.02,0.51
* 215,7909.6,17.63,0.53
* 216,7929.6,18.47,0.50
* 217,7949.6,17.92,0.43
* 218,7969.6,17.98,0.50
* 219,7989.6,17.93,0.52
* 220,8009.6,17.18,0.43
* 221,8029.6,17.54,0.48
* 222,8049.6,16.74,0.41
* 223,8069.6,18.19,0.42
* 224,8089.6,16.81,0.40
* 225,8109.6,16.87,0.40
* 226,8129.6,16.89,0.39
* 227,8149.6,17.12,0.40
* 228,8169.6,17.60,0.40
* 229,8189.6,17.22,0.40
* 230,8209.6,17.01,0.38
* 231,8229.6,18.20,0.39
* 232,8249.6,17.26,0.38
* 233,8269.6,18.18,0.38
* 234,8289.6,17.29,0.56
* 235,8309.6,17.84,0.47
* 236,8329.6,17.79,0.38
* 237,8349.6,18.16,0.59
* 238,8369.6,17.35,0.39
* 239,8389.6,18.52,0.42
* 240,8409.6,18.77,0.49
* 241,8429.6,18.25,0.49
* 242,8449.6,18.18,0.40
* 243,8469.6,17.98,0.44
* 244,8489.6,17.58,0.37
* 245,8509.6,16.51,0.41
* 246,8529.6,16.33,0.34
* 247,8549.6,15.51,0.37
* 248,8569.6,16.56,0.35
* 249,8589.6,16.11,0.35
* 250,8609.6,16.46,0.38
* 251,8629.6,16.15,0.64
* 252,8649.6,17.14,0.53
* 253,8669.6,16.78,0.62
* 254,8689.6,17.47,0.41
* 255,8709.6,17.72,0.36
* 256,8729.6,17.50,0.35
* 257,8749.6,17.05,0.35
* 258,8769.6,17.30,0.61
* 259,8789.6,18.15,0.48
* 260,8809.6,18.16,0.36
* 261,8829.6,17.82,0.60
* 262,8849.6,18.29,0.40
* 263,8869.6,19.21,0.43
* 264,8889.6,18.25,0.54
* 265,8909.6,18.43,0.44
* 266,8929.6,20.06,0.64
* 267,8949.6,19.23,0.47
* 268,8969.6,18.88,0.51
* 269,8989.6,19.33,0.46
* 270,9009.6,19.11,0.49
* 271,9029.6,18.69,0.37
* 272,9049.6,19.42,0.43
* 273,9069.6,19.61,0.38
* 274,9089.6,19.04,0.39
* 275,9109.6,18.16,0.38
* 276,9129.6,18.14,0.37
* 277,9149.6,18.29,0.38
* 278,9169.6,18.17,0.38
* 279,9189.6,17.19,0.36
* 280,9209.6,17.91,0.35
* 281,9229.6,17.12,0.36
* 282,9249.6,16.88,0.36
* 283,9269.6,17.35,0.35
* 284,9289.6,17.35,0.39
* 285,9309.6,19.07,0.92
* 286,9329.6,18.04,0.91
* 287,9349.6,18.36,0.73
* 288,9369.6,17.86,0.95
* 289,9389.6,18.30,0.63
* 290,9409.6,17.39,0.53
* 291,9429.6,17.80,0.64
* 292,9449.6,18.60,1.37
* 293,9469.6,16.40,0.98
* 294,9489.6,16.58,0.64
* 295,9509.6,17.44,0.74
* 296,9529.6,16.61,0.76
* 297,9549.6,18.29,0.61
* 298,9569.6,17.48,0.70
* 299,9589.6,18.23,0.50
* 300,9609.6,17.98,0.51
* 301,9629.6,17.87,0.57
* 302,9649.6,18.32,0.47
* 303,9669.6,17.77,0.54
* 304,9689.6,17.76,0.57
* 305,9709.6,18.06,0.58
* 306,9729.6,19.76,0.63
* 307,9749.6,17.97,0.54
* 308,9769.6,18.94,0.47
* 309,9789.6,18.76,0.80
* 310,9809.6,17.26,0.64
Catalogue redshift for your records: 0.20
